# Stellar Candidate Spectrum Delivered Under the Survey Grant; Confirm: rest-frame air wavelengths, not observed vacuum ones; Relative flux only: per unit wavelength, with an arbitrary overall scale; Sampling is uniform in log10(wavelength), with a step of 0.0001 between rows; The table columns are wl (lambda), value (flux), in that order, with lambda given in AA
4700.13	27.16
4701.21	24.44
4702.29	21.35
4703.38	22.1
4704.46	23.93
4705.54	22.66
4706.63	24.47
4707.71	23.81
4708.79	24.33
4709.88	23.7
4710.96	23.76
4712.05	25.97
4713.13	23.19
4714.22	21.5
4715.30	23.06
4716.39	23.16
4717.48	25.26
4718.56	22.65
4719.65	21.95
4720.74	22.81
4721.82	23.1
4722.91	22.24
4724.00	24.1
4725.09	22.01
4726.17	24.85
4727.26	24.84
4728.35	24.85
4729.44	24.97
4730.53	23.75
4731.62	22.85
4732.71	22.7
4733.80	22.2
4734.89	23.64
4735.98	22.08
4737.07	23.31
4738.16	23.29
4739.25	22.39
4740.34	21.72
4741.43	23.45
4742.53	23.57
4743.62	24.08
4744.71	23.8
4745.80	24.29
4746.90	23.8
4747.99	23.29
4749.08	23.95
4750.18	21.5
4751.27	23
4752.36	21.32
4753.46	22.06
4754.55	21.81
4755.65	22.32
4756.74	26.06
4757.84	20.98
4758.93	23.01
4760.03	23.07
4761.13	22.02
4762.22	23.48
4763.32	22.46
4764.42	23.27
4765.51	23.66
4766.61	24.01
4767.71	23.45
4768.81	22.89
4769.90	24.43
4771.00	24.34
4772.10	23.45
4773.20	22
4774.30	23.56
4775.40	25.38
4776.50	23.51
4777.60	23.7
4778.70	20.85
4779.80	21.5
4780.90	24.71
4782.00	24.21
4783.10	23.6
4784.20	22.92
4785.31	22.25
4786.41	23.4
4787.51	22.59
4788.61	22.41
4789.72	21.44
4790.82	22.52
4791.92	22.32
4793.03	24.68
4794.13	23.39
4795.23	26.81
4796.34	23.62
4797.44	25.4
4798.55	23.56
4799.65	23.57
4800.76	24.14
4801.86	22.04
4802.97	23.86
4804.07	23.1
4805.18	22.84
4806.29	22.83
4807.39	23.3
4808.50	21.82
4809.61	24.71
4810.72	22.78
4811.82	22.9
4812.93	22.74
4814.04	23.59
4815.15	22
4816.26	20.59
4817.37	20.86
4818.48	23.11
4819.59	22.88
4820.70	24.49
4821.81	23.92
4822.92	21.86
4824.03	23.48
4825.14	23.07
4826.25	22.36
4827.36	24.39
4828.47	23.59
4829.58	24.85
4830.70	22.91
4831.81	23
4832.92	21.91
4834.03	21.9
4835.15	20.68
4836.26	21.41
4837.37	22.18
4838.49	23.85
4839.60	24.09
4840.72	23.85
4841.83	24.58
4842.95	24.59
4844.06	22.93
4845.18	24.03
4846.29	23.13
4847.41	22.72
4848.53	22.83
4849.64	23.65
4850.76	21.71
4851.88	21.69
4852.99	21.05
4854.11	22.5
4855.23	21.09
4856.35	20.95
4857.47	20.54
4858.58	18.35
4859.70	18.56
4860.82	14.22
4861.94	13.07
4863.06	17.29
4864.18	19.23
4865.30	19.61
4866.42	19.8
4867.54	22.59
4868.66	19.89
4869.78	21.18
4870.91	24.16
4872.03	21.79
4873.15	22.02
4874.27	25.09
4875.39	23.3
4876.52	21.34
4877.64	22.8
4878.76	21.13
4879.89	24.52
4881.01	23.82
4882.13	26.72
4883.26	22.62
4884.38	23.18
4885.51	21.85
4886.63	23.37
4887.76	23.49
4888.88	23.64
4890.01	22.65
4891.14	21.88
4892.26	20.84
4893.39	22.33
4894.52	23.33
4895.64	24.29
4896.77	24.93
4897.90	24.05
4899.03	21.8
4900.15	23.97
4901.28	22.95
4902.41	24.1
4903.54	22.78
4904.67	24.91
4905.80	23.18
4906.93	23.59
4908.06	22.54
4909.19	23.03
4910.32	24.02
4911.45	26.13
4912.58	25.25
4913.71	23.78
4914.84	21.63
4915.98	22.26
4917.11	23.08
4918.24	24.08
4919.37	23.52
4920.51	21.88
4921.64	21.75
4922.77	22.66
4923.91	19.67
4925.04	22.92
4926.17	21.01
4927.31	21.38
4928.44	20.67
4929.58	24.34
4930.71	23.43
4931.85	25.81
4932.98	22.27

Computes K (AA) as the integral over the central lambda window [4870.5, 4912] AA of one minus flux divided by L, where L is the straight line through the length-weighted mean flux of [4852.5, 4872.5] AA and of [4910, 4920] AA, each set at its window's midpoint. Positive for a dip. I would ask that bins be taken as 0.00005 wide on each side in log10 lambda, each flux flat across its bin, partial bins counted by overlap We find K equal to -2.7 AA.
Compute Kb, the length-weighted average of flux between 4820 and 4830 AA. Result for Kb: 23.5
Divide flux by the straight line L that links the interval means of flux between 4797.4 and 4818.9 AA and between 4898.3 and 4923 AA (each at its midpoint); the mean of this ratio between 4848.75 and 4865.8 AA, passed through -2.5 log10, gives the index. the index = 0.18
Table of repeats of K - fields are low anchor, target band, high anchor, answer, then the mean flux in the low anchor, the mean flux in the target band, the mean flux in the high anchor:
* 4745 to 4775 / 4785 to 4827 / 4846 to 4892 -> -1.19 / 23.1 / 23.1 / 21.6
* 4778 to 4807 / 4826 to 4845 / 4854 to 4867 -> -2.64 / 23.3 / 23.2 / 18.6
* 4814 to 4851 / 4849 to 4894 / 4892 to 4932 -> 3.00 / 23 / 21.5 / 23.1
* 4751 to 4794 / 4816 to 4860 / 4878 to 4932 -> 1.04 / 23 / 22.5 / 23.1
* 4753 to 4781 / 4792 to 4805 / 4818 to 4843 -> -0.44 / 23.1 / 23.9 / 23.1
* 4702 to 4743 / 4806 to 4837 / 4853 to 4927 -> -0.16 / 23.3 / 22.8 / 22.2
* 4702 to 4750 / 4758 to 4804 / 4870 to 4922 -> 0.00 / 23.4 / 23.3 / 23.2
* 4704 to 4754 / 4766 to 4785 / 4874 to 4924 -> -0.11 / 23.3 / 23.4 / 23.2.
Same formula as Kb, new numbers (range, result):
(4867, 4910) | 23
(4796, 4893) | 22.4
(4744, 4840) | 23.1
